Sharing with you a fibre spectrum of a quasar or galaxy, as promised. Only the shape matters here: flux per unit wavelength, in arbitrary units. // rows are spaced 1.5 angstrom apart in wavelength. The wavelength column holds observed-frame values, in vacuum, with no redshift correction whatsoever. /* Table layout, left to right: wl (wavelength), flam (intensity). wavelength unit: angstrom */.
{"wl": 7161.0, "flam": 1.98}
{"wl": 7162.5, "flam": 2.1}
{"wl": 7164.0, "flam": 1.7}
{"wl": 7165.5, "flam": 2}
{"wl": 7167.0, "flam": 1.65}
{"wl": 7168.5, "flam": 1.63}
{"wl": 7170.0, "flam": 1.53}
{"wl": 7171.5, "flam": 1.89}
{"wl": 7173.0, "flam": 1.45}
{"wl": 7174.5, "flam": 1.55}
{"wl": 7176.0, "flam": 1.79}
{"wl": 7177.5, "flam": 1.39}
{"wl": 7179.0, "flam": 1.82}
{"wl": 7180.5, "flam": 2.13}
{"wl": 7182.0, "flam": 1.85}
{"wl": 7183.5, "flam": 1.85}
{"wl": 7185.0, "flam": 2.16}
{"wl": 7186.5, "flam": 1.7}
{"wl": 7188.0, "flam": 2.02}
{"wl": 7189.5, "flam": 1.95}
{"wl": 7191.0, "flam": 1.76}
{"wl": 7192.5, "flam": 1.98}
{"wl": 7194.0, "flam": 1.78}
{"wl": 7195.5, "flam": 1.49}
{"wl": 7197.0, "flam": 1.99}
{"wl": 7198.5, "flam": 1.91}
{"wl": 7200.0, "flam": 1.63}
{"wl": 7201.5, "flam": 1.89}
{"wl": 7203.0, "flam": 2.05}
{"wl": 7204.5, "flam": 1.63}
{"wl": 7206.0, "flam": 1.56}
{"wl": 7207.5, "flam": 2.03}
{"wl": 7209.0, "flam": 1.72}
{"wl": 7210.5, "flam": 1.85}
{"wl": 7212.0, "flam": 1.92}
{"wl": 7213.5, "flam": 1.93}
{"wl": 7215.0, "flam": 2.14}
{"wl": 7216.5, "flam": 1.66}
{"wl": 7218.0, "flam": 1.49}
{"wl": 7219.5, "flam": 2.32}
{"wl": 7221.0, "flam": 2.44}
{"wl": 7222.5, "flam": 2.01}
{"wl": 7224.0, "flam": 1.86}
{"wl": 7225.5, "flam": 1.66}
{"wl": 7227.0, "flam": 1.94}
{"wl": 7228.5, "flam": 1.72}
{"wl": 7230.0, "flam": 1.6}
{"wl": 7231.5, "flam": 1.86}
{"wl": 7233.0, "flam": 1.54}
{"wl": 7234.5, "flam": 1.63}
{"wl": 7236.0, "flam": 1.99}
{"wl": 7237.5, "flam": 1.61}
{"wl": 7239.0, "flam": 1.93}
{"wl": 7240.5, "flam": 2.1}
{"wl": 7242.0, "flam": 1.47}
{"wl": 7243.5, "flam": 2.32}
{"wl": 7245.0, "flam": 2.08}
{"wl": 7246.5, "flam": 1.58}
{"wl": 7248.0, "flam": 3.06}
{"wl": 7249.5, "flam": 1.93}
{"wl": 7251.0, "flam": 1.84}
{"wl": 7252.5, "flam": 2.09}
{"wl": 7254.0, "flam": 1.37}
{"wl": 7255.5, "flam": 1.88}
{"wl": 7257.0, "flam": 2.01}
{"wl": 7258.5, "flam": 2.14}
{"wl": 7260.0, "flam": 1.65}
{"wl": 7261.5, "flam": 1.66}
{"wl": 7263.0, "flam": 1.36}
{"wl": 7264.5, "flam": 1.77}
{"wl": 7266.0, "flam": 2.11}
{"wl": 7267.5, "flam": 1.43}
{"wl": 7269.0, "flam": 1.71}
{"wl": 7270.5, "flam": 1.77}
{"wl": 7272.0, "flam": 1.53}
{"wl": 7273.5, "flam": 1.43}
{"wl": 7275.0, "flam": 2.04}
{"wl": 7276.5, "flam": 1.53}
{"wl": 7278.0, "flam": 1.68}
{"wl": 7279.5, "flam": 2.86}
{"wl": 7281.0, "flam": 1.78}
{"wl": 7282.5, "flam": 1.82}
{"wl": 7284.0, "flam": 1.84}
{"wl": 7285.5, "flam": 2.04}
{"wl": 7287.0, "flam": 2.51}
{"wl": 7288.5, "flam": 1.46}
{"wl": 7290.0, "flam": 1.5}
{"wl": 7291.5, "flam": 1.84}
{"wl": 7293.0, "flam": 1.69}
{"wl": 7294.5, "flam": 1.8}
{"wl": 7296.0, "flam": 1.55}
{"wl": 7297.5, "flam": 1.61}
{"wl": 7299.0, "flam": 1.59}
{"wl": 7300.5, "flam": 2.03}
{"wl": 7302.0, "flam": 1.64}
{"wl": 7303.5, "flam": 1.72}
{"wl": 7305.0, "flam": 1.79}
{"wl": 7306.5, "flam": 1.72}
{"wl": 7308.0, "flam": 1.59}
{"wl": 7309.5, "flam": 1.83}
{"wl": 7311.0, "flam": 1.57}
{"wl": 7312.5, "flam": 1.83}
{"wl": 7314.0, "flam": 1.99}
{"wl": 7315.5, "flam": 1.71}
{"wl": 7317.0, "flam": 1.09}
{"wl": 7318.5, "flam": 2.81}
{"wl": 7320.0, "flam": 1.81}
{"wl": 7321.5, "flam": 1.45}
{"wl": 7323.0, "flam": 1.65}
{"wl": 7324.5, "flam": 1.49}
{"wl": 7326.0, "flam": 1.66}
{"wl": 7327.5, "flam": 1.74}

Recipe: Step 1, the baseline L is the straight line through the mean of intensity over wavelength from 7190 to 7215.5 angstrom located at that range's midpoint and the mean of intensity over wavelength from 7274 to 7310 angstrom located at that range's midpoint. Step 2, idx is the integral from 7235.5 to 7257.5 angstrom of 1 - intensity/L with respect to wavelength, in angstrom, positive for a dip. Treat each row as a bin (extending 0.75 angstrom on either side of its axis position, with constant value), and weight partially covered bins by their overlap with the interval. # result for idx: -1.5 angstrom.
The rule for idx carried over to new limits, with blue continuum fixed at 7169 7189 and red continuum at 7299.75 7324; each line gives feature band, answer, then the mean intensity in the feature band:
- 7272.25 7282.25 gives -0.56 angstrom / 1.87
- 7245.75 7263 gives -1.31 angstrom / 1.9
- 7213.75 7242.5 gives -1.17 angstrom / 1.85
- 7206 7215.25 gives -0.60 angstrom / 1.89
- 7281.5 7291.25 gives -0.52 angstrom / 1.86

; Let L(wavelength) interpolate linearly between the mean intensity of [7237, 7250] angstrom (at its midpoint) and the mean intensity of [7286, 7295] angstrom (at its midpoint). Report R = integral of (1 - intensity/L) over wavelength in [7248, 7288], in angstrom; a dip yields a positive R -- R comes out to 1.0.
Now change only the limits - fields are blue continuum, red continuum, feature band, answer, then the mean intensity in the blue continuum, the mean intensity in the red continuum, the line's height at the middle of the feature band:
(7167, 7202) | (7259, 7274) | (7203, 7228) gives -2.21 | 1.79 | 1.65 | 1.74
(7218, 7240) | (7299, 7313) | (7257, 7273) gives 0.69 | 1.85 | 1.74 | 1.8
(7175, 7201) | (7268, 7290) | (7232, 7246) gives -0.08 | 1.83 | 1.84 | 1.84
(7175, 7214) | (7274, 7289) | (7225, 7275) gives 2.51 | 1.84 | 1.96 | 1.91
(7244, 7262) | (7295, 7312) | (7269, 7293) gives -0.32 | 1.95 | 1.7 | 1.81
